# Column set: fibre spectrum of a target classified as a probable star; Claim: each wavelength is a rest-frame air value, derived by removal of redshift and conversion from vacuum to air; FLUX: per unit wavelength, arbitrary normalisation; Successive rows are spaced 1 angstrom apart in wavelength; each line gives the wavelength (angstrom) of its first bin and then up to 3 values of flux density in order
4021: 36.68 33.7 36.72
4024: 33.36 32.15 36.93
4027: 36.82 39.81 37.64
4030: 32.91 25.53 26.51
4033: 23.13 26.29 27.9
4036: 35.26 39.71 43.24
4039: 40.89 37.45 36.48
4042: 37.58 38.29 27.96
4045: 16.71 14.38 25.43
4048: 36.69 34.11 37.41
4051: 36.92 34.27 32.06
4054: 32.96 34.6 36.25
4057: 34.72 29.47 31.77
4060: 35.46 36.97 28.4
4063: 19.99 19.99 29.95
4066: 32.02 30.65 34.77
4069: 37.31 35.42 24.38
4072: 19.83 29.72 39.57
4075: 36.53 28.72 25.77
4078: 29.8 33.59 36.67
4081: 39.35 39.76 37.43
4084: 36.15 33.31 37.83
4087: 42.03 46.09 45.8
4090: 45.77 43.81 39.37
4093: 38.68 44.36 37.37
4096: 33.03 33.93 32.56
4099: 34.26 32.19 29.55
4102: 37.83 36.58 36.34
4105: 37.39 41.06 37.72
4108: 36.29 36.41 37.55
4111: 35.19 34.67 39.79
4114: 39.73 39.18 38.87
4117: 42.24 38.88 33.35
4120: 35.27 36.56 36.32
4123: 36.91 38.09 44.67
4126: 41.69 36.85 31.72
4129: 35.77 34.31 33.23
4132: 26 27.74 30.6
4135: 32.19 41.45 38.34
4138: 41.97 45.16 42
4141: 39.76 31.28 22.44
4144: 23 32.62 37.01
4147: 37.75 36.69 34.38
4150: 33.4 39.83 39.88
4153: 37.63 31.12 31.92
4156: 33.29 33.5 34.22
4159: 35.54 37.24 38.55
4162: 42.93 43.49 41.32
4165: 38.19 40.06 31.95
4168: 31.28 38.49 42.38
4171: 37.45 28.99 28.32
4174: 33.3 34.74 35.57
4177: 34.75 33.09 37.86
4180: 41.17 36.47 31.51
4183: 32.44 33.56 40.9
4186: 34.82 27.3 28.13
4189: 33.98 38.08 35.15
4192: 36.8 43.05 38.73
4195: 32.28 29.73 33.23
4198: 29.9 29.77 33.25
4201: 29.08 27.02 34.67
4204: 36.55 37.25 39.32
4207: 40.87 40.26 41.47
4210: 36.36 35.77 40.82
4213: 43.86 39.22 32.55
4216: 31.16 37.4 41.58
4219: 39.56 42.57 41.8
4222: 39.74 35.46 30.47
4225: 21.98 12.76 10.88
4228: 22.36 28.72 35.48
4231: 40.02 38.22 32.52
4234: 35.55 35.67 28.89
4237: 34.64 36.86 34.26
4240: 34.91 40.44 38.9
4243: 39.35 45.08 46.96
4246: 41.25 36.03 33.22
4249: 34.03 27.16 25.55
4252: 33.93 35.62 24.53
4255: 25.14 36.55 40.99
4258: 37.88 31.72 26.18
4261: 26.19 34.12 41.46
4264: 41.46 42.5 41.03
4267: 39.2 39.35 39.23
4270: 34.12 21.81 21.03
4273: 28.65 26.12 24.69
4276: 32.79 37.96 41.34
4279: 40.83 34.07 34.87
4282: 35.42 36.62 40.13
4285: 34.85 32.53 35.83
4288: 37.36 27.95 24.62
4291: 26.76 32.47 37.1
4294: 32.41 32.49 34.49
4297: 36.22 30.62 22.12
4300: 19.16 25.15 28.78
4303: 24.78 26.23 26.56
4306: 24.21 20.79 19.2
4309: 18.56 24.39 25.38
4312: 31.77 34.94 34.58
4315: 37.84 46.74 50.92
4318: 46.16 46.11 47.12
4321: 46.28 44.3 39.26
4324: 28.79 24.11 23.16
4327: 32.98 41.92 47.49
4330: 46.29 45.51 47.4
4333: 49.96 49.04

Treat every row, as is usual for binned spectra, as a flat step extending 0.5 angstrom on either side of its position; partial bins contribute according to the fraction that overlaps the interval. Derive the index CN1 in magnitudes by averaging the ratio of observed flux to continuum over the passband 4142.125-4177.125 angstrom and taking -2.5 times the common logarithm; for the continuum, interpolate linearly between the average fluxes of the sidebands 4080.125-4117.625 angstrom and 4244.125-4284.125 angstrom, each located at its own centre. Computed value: 0.05 mag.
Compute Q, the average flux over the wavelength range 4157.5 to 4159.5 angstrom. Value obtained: 34.9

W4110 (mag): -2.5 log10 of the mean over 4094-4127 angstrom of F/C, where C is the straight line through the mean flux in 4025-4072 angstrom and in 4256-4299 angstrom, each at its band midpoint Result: -0.14 mag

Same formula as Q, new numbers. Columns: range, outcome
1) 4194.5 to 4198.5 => 31.3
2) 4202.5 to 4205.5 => 36.2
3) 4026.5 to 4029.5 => 38.1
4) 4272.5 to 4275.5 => 26.5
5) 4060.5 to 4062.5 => 32.7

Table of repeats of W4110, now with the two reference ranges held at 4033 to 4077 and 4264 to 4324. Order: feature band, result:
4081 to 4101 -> -0.20 mag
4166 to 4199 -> -0.06 mag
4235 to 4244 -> -0.11 mag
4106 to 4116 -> -0.17 mag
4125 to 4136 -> -0.05 mag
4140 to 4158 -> -0.05 mag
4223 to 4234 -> 0.17 mag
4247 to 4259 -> 0.02 mag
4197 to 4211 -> -0.07 mag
